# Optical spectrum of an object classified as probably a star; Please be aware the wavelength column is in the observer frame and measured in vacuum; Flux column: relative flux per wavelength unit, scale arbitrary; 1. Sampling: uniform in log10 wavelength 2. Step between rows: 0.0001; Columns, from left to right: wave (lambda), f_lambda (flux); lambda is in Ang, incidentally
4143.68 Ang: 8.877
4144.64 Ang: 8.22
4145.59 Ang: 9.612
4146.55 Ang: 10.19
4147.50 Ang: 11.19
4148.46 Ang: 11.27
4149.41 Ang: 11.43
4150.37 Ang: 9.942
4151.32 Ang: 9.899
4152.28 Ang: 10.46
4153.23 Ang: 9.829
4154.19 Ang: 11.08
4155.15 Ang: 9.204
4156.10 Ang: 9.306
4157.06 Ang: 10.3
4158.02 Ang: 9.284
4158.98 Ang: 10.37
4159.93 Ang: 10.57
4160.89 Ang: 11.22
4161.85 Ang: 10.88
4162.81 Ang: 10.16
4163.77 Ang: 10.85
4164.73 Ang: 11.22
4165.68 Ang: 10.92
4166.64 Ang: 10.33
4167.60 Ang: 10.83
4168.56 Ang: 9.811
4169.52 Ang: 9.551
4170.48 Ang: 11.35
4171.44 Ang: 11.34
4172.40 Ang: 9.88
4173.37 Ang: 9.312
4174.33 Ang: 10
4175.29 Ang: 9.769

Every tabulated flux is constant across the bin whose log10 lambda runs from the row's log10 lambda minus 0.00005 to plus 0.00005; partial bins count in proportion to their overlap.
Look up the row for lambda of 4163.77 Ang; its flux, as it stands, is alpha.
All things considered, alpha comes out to 10.85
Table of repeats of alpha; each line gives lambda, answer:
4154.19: 11.08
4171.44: 11.34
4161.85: 10.88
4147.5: 11.19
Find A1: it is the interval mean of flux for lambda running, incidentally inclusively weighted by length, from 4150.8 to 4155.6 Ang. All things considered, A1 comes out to 10.1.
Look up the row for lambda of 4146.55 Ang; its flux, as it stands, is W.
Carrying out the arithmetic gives 10.19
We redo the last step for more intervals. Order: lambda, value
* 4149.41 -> 11.43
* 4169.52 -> 9.551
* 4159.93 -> 10.57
